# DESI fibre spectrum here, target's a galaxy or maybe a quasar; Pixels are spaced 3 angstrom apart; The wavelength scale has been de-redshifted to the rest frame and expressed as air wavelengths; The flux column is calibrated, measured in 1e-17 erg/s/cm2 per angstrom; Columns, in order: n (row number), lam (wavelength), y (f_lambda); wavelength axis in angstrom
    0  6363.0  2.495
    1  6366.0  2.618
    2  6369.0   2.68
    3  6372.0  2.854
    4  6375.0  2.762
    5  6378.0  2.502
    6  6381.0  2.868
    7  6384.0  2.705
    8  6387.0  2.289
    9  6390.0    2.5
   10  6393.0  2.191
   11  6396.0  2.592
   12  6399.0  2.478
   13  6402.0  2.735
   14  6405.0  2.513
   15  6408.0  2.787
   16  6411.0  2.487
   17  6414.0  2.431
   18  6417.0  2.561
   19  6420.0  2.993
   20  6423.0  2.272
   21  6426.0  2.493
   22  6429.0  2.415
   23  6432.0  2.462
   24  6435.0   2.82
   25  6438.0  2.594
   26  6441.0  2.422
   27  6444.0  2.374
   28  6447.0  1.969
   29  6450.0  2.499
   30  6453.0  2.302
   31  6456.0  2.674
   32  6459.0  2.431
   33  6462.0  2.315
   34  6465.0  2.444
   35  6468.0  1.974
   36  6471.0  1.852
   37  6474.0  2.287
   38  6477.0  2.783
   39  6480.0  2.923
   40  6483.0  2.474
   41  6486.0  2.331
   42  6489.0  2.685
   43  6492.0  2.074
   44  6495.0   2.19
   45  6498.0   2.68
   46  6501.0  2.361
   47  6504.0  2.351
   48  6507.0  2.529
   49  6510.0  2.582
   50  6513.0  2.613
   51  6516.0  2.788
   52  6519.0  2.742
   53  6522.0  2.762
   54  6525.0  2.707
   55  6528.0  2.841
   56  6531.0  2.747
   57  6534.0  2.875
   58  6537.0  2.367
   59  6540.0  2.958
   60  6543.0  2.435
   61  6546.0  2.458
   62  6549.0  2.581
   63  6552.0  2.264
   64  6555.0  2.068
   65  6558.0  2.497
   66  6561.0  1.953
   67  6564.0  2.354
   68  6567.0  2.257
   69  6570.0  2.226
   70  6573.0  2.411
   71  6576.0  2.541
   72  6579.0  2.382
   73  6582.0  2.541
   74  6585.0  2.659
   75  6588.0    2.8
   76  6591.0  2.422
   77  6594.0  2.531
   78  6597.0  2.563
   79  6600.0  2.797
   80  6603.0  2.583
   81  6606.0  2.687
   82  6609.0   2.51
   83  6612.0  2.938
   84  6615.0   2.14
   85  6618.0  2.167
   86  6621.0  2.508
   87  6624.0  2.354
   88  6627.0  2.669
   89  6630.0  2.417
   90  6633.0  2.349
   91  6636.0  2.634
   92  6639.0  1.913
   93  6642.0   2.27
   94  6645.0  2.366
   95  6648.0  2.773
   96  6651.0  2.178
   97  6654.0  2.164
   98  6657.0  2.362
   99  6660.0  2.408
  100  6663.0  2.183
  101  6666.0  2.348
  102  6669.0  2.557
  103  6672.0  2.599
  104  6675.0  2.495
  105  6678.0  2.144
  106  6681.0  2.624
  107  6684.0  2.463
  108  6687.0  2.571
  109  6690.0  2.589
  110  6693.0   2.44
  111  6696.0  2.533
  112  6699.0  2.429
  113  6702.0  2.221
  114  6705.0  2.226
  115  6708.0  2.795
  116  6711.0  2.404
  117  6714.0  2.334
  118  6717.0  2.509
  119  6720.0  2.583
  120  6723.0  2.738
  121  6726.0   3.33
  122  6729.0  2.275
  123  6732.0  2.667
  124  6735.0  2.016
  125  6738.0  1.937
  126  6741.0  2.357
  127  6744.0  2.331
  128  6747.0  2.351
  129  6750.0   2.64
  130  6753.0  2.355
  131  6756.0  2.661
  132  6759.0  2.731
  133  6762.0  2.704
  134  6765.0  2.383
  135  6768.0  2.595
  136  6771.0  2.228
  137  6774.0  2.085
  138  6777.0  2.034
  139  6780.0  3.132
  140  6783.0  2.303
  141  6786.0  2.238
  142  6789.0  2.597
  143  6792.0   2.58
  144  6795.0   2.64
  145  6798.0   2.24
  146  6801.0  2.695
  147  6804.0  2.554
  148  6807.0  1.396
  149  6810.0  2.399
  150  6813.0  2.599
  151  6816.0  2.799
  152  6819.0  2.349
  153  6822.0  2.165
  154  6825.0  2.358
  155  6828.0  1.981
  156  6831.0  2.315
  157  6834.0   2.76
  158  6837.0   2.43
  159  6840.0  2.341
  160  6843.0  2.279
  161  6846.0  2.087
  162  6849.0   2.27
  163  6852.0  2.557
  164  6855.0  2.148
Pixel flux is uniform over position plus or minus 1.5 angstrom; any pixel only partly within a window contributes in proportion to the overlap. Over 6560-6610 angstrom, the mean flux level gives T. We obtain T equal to 2.49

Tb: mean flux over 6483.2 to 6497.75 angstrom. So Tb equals 2.36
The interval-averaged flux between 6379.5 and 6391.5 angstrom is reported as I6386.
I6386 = 2.59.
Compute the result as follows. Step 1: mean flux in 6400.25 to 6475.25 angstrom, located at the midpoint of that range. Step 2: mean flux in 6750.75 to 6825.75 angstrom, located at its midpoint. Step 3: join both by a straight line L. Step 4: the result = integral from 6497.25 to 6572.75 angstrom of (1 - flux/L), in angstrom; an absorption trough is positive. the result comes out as -2.3 angstrom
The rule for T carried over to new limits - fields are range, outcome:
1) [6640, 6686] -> 2.39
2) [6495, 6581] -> 2.51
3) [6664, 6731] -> 2.51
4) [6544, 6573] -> 2.3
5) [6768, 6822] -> 2.4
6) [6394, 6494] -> 2.47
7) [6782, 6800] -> 2.44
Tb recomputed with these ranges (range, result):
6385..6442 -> 2.53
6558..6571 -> 2.23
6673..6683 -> 2.43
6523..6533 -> 2.77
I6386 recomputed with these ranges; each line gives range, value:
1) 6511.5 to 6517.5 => 2.7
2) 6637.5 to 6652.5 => 2.3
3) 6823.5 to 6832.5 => 2.22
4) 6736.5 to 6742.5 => 2.15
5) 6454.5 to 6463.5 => 2.47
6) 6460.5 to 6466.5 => 2.38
